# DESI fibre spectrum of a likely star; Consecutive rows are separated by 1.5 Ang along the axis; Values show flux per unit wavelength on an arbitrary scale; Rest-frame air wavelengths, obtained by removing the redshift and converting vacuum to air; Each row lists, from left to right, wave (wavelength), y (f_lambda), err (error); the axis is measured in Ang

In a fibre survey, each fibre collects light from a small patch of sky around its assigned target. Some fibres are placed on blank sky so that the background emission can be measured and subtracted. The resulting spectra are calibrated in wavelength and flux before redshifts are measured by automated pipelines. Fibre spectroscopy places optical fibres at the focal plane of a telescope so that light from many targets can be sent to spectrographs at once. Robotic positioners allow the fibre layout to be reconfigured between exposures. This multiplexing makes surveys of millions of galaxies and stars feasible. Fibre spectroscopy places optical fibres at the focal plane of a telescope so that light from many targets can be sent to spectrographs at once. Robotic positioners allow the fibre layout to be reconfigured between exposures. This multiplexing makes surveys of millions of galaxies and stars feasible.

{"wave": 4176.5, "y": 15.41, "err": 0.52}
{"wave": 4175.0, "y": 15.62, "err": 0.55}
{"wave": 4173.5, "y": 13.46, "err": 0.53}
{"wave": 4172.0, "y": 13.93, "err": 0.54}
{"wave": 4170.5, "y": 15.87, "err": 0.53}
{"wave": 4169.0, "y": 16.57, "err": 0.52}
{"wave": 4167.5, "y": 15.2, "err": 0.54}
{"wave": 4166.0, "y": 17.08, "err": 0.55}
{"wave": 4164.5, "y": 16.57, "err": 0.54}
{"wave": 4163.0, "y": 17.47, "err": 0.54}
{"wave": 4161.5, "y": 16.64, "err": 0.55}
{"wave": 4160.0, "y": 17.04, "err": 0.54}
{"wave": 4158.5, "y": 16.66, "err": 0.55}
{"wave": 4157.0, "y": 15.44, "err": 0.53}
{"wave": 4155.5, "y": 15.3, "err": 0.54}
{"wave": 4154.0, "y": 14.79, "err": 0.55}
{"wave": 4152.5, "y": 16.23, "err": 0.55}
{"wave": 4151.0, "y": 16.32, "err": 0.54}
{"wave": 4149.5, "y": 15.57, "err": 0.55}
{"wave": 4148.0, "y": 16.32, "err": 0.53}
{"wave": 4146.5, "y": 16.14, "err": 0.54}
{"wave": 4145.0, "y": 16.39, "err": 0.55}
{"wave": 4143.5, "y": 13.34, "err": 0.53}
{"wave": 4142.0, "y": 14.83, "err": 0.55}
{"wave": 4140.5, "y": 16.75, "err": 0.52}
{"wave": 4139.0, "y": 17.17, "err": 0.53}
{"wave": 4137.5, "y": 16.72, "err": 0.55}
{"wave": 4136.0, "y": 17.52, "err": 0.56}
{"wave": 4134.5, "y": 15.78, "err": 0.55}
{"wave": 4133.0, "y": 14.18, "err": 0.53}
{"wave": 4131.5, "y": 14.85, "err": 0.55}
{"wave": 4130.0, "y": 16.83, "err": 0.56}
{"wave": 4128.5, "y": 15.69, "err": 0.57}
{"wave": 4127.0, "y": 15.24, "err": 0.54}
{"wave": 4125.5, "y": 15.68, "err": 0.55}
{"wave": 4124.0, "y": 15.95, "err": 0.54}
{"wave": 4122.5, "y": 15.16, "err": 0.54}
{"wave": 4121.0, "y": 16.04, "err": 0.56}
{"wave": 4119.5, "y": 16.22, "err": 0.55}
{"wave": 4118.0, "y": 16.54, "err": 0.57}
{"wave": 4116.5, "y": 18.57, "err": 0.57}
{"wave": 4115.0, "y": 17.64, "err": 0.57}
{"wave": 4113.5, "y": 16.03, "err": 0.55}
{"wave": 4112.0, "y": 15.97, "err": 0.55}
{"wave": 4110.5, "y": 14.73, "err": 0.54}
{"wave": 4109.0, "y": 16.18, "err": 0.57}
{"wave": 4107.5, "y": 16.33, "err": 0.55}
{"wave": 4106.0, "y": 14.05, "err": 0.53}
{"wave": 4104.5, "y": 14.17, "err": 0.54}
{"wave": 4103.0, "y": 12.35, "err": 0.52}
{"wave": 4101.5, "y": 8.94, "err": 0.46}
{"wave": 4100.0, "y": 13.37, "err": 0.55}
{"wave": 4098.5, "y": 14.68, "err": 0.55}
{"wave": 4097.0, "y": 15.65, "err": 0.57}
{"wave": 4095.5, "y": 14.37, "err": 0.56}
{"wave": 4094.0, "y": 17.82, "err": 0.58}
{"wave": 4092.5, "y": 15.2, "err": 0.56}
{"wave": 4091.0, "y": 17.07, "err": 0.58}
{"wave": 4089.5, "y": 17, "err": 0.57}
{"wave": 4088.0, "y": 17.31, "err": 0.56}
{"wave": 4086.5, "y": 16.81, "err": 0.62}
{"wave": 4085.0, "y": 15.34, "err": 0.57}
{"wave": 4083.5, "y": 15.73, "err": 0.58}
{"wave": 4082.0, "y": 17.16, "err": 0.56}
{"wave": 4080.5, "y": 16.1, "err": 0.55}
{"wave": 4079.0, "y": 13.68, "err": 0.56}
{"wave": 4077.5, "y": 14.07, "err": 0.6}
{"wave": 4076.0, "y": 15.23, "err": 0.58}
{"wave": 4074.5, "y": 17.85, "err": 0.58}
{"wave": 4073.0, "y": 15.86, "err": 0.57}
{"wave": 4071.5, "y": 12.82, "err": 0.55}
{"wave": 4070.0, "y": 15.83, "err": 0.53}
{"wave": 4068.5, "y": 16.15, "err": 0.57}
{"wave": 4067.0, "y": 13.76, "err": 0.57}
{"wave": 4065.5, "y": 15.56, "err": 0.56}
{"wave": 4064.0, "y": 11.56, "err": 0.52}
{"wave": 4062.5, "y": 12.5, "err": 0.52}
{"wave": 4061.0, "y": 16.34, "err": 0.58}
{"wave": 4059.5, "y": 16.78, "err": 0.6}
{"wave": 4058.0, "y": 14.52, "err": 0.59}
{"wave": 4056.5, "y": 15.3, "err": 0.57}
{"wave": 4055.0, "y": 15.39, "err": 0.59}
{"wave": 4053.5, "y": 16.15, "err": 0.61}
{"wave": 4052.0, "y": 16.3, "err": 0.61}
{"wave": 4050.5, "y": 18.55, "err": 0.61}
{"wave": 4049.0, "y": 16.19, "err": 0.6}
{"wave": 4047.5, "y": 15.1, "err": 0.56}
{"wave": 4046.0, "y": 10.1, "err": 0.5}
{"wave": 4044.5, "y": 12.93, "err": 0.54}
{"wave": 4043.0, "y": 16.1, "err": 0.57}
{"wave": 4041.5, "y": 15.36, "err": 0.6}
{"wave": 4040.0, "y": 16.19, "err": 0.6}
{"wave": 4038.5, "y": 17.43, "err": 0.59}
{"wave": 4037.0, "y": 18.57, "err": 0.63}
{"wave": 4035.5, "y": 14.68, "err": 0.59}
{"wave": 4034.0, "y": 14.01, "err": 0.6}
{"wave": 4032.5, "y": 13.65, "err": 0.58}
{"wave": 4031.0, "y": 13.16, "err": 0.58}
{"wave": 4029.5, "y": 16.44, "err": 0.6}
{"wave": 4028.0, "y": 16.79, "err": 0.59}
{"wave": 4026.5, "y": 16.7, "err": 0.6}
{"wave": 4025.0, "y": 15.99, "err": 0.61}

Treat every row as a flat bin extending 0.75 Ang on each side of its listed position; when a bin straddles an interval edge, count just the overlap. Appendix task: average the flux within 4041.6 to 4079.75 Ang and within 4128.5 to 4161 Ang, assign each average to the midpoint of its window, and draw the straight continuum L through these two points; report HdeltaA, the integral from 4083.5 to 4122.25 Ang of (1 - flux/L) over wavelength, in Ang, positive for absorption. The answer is -0.2 Ang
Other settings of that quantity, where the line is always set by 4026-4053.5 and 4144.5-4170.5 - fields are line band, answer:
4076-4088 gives 0.07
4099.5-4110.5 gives 1.50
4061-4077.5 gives 0.94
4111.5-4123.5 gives -0.43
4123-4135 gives 0.39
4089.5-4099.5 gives -0.01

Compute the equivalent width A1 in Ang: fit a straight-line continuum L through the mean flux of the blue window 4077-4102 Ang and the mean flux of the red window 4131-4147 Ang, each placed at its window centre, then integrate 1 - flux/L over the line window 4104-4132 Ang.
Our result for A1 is -0.52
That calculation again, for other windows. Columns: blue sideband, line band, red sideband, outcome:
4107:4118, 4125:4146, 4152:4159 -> 0.32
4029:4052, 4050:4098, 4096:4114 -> -2.66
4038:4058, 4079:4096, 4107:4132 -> -0.51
